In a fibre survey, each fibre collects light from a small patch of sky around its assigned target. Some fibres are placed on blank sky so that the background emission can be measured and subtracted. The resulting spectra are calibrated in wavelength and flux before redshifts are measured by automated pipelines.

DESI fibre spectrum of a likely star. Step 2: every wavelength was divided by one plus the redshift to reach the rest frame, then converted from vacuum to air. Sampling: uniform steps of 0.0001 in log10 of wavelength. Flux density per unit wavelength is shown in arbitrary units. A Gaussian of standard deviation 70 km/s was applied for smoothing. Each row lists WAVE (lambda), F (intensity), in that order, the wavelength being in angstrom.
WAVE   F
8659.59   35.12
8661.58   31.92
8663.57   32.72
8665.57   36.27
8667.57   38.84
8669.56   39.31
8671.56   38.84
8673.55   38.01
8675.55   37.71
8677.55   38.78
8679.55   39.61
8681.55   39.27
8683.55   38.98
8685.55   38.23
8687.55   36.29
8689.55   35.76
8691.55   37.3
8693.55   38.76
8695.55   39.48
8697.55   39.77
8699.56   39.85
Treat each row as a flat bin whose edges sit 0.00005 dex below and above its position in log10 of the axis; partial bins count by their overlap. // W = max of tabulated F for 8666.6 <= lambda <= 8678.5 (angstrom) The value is 39.31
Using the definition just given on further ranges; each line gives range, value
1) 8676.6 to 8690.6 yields 39.61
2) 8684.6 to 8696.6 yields 39.48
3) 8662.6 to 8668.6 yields 38.84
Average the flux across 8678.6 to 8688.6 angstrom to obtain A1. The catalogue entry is 38.5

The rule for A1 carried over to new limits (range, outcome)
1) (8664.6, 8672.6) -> 38.3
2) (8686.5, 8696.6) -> 37.6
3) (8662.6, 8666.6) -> 34.5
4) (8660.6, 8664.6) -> 32.3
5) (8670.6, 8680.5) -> 38.6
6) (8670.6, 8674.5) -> 38.5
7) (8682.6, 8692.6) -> 37.3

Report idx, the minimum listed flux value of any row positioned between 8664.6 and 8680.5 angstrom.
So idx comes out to 36.27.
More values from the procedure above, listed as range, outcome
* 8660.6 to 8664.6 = 31.92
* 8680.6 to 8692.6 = 35.76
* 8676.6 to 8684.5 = 38.78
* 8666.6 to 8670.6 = 38.84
